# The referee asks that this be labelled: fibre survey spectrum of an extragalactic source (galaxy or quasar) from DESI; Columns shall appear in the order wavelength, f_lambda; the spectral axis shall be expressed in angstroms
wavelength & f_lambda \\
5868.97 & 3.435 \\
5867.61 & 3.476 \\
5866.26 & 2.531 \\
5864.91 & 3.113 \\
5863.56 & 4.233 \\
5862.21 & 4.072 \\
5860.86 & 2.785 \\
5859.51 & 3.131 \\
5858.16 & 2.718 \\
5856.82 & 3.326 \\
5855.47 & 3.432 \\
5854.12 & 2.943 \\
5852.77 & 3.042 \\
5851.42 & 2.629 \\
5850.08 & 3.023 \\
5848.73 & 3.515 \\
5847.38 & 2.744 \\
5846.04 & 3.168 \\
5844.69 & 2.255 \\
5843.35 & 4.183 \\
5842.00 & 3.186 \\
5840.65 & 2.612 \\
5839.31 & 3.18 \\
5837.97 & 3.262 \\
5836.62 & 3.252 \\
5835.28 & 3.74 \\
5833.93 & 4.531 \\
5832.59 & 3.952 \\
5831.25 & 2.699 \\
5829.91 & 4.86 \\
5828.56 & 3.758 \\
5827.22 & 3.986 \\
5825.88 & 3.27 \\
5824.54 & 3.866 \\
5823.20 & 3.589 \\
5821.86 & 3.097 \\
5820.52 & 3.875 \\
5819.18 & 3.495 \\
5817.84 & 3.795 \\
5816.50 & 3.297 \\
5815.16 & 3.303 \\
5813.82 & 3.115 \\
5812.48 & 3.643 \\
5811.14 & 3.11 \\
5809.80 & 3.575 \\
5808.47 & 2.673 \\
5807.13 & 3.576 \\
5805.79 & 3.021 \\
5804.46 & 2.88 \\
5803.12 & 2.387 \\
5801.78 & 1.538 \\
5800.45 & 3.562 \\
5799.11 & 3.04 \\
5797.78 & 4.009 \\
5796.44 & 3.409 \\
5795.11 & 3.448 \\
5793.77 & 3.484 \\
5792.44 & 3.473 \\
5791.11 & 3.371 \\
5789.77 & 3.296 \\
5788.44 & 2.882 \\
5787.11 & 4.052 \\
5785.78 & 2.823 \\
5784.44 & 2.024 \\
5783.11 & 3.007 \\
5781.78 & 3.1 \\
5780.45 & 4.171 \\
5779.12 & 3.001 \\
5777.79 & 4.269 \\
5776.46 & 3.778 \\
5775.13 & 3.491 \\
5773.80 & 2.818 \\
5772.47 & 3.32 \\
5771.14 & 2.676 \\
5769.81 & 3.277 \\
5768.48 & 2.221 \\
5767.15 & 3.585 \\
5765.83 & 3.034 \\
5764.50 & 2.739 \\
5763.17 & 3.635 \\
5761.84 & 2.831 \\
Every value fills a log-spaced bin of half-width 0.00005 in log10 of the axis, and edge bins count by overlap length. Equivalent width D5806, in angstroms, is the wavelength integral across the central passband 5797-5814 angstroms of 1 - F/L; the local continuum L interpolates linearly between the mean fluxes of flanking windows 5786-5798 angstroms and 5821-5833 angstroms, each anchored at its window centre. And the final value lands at 2.2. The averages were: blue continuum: 3.45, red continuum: 3.67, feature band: 3.09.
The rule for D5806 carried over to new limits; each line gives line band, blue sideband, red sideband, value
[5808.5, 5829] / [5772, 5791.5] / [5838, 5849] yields -2.0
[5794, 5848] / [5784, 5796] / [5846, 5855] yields -4.1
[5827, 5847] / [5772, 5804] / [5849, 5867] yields -1.9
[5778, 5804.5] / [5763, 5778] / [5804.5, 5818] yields 0.5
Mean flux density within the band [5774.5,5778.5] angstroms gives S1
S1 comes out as 3.84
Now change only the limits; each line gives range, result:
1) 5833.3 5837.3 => 3.83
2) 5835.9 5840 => 3.24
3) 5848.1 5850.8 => 3.26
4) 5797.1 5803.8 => 2.9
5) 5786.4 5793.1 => 3.41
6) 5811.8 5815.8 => 3.35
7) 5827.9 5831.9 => 3.77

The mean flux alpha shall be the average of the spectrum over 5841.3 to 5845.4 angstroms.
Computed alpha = 3.2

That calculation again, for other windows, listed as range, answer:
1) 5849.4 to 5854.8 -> 2.91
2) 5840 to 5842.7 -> 2.9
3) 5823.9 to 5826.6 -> 3.58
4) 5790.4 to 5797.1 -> 3.44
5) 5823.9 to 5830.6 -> 3.94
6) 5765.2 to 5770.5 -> 3.03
